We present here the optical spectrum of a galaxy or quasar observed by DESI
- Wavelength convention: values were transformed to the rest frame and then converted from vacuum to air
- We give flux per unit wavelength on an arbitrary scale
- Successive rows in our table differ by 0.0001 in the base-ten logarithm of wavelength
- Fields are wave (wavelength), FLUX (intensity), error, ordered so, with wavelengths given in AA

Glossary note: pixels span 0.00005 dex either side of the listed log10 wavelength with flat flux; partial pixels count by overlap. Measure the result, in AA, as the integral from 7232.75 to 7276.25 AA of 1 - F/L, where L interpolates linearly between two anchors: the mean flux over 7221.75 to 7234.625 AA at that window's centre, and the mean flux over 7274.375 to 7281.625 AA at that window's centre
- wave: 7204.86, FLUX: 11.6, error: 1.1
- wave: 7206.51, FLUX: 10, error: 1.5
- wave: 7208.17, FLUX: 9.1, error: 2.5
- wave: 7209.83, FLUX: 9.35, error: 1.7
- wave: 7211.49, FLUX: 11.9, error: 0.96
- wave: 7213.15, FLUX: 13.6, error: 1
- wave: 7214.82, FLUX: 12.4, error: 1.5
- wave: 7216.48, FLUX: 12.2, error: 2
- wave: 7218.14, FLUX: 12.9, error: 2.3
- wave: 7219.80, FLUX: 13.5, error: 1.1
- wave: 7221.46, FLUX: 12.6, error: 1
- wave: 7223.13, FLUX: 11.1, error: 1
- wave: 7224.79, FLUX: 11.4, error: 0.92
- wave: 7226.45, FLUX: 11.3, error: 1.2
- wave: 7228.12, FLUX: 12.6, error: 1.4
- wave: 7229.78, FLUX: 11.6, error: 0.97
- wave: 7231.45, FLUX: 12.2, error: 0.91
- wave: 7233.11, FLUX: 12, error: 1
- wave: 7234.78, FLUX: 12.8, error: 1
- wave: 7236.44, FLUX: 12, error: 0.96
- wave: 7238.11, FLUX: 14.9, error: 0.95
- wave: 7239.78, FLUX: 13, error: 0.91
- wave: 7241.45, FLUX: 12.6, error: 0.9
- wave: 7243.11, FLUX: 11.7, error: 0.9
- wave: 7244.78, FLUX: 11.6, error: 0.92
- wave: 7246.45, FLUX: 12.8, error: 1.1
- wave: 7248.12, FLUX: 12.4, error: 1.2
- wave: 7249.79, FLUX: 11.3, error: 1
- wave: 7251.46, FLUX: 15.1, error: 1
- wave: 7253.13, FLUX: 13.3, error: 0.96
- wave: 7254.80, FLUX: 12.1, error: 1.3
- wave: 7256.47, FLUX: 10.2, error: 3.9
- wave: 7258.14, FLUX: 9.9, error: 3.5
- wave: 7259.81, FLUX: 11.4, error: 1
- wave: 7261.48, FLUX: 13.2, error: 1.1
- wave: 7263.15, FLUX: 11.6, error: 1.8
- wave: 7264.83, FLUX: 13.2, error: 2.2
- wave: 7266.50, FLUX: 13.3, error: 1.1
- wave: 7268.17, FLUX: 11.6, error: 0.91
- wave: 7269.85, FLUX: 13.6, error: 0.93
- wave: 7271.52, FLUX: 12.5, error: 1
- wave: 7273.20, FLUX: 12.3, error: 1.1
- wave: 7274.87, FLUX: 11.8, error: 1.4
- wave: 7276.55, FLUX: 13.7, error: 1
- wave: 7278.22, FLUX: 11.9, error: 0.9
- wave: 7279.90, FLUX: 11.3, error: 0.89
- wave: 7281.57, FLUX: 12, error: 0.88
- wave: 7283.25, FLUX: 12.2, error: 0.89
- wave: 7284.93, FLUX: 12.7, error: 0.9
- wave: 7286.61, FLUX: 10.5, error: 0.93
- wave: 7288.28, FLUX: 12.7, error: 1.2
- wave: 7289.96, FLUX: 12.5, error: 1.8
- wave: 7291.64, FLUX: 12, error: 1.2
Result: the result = -1.45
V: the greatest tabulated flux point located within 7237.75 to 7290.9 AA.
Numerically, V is 15.1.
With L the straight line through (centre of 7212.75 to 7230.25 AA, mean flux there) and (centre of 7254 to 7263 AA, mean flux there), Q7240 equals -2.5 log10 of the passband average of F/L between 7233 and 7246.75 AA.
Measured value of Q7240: -0.07 mag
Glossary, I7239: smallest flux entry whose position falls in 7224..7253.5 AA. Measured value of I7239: 11.3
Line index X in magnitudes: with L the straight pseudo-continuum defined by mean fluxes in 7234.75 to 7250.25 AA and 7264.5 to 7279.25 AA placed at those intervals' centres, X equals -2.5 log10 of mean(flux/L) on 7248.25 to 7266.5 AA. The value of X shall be 0.033 mag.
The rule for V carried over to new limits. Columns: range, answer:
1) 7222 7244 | 14.9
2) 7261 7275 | 13.6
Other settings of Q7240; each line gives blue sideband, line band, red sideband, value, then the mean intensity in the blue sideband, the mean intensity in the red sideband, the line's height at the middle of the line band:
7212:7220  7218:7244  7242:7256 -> 0.03 mag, 12.8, 12.5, 12.7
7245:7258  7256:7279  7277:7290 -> 0.00 mag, 12.3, 12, 12.1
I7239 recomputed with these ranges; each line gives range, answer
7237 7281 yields 9.9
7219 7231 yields 11.1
